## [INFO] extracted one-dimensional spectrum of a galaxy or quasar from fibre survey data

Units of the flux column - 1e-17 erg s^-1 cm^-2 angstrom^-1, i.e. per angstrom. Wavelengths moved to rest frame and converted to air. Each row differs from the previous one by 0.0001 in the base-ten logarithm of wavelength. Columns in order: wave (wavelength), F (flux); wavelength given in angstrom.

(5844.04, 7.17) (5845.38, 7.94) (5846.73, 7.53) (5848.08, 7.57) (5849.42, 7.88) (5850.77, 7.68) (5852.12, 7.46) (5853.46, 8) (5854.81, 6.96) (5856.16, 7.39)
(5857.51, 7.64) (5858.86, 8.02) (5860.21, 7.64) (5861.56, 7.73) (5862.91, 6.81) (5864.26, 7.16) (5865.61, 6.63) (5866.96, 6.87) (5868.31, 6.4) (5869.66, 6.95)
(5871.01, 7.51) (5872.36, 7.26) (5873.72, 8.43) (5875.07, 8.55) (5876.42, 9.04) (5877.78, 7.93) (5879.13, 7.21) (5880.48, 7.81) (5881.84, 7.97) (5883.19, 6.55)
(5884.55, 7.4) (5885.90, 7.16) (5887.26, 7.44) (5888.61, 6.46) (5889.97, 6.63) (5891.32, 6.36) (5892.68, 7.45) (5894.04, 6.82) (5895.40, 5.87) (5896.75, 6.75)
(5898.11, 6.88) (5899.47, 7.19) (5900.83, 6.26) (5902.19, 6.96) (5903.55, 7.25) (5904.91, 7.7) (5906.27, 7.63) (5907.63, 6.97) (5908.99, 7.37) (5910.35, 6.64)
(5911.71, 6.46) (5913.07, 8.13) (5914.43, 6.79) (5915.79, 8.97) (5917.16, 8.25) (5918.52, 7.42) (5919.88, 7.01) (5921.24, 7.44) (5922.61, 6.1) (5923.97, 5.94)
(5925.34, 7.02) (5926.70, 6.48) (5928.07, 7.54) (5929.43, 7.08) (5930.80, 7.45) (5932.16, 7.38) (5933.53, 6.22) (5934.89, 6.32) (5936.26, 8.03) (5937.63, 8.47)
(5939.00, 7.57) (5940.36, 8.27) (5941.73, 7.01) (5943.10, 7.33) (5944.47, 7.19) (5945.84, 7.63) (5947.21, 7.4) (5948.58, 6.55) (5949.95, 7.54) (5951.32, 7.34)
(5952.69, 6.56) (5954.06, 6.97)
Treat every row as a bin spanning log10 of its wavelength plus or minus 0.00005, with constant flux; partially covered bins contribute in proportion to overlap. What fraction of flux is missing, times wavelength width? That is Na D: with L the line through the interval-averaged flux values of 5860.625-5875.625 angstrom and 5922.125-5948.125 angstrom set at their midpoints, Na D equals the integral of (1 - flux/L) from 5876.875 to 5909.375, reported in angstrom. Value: 0.7 angstrom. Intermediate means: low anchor 7.3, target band 7.09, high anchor 7.18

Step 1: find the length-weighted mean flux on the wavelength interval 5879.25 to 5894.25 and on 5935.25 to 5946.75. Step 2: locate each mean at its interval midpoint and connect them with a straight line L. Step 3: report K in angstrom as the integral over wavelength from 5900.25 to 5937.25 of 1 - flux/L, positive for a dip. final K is 1.32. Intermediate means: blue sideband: 7.11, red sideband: 7.64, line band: 7.15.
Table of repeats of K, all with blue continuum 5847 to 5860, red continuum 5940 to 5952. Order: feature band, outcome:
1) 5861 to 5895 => 1.15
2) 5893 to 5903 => 1.03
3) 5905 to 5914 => 0.27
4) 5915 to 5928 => 0.38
